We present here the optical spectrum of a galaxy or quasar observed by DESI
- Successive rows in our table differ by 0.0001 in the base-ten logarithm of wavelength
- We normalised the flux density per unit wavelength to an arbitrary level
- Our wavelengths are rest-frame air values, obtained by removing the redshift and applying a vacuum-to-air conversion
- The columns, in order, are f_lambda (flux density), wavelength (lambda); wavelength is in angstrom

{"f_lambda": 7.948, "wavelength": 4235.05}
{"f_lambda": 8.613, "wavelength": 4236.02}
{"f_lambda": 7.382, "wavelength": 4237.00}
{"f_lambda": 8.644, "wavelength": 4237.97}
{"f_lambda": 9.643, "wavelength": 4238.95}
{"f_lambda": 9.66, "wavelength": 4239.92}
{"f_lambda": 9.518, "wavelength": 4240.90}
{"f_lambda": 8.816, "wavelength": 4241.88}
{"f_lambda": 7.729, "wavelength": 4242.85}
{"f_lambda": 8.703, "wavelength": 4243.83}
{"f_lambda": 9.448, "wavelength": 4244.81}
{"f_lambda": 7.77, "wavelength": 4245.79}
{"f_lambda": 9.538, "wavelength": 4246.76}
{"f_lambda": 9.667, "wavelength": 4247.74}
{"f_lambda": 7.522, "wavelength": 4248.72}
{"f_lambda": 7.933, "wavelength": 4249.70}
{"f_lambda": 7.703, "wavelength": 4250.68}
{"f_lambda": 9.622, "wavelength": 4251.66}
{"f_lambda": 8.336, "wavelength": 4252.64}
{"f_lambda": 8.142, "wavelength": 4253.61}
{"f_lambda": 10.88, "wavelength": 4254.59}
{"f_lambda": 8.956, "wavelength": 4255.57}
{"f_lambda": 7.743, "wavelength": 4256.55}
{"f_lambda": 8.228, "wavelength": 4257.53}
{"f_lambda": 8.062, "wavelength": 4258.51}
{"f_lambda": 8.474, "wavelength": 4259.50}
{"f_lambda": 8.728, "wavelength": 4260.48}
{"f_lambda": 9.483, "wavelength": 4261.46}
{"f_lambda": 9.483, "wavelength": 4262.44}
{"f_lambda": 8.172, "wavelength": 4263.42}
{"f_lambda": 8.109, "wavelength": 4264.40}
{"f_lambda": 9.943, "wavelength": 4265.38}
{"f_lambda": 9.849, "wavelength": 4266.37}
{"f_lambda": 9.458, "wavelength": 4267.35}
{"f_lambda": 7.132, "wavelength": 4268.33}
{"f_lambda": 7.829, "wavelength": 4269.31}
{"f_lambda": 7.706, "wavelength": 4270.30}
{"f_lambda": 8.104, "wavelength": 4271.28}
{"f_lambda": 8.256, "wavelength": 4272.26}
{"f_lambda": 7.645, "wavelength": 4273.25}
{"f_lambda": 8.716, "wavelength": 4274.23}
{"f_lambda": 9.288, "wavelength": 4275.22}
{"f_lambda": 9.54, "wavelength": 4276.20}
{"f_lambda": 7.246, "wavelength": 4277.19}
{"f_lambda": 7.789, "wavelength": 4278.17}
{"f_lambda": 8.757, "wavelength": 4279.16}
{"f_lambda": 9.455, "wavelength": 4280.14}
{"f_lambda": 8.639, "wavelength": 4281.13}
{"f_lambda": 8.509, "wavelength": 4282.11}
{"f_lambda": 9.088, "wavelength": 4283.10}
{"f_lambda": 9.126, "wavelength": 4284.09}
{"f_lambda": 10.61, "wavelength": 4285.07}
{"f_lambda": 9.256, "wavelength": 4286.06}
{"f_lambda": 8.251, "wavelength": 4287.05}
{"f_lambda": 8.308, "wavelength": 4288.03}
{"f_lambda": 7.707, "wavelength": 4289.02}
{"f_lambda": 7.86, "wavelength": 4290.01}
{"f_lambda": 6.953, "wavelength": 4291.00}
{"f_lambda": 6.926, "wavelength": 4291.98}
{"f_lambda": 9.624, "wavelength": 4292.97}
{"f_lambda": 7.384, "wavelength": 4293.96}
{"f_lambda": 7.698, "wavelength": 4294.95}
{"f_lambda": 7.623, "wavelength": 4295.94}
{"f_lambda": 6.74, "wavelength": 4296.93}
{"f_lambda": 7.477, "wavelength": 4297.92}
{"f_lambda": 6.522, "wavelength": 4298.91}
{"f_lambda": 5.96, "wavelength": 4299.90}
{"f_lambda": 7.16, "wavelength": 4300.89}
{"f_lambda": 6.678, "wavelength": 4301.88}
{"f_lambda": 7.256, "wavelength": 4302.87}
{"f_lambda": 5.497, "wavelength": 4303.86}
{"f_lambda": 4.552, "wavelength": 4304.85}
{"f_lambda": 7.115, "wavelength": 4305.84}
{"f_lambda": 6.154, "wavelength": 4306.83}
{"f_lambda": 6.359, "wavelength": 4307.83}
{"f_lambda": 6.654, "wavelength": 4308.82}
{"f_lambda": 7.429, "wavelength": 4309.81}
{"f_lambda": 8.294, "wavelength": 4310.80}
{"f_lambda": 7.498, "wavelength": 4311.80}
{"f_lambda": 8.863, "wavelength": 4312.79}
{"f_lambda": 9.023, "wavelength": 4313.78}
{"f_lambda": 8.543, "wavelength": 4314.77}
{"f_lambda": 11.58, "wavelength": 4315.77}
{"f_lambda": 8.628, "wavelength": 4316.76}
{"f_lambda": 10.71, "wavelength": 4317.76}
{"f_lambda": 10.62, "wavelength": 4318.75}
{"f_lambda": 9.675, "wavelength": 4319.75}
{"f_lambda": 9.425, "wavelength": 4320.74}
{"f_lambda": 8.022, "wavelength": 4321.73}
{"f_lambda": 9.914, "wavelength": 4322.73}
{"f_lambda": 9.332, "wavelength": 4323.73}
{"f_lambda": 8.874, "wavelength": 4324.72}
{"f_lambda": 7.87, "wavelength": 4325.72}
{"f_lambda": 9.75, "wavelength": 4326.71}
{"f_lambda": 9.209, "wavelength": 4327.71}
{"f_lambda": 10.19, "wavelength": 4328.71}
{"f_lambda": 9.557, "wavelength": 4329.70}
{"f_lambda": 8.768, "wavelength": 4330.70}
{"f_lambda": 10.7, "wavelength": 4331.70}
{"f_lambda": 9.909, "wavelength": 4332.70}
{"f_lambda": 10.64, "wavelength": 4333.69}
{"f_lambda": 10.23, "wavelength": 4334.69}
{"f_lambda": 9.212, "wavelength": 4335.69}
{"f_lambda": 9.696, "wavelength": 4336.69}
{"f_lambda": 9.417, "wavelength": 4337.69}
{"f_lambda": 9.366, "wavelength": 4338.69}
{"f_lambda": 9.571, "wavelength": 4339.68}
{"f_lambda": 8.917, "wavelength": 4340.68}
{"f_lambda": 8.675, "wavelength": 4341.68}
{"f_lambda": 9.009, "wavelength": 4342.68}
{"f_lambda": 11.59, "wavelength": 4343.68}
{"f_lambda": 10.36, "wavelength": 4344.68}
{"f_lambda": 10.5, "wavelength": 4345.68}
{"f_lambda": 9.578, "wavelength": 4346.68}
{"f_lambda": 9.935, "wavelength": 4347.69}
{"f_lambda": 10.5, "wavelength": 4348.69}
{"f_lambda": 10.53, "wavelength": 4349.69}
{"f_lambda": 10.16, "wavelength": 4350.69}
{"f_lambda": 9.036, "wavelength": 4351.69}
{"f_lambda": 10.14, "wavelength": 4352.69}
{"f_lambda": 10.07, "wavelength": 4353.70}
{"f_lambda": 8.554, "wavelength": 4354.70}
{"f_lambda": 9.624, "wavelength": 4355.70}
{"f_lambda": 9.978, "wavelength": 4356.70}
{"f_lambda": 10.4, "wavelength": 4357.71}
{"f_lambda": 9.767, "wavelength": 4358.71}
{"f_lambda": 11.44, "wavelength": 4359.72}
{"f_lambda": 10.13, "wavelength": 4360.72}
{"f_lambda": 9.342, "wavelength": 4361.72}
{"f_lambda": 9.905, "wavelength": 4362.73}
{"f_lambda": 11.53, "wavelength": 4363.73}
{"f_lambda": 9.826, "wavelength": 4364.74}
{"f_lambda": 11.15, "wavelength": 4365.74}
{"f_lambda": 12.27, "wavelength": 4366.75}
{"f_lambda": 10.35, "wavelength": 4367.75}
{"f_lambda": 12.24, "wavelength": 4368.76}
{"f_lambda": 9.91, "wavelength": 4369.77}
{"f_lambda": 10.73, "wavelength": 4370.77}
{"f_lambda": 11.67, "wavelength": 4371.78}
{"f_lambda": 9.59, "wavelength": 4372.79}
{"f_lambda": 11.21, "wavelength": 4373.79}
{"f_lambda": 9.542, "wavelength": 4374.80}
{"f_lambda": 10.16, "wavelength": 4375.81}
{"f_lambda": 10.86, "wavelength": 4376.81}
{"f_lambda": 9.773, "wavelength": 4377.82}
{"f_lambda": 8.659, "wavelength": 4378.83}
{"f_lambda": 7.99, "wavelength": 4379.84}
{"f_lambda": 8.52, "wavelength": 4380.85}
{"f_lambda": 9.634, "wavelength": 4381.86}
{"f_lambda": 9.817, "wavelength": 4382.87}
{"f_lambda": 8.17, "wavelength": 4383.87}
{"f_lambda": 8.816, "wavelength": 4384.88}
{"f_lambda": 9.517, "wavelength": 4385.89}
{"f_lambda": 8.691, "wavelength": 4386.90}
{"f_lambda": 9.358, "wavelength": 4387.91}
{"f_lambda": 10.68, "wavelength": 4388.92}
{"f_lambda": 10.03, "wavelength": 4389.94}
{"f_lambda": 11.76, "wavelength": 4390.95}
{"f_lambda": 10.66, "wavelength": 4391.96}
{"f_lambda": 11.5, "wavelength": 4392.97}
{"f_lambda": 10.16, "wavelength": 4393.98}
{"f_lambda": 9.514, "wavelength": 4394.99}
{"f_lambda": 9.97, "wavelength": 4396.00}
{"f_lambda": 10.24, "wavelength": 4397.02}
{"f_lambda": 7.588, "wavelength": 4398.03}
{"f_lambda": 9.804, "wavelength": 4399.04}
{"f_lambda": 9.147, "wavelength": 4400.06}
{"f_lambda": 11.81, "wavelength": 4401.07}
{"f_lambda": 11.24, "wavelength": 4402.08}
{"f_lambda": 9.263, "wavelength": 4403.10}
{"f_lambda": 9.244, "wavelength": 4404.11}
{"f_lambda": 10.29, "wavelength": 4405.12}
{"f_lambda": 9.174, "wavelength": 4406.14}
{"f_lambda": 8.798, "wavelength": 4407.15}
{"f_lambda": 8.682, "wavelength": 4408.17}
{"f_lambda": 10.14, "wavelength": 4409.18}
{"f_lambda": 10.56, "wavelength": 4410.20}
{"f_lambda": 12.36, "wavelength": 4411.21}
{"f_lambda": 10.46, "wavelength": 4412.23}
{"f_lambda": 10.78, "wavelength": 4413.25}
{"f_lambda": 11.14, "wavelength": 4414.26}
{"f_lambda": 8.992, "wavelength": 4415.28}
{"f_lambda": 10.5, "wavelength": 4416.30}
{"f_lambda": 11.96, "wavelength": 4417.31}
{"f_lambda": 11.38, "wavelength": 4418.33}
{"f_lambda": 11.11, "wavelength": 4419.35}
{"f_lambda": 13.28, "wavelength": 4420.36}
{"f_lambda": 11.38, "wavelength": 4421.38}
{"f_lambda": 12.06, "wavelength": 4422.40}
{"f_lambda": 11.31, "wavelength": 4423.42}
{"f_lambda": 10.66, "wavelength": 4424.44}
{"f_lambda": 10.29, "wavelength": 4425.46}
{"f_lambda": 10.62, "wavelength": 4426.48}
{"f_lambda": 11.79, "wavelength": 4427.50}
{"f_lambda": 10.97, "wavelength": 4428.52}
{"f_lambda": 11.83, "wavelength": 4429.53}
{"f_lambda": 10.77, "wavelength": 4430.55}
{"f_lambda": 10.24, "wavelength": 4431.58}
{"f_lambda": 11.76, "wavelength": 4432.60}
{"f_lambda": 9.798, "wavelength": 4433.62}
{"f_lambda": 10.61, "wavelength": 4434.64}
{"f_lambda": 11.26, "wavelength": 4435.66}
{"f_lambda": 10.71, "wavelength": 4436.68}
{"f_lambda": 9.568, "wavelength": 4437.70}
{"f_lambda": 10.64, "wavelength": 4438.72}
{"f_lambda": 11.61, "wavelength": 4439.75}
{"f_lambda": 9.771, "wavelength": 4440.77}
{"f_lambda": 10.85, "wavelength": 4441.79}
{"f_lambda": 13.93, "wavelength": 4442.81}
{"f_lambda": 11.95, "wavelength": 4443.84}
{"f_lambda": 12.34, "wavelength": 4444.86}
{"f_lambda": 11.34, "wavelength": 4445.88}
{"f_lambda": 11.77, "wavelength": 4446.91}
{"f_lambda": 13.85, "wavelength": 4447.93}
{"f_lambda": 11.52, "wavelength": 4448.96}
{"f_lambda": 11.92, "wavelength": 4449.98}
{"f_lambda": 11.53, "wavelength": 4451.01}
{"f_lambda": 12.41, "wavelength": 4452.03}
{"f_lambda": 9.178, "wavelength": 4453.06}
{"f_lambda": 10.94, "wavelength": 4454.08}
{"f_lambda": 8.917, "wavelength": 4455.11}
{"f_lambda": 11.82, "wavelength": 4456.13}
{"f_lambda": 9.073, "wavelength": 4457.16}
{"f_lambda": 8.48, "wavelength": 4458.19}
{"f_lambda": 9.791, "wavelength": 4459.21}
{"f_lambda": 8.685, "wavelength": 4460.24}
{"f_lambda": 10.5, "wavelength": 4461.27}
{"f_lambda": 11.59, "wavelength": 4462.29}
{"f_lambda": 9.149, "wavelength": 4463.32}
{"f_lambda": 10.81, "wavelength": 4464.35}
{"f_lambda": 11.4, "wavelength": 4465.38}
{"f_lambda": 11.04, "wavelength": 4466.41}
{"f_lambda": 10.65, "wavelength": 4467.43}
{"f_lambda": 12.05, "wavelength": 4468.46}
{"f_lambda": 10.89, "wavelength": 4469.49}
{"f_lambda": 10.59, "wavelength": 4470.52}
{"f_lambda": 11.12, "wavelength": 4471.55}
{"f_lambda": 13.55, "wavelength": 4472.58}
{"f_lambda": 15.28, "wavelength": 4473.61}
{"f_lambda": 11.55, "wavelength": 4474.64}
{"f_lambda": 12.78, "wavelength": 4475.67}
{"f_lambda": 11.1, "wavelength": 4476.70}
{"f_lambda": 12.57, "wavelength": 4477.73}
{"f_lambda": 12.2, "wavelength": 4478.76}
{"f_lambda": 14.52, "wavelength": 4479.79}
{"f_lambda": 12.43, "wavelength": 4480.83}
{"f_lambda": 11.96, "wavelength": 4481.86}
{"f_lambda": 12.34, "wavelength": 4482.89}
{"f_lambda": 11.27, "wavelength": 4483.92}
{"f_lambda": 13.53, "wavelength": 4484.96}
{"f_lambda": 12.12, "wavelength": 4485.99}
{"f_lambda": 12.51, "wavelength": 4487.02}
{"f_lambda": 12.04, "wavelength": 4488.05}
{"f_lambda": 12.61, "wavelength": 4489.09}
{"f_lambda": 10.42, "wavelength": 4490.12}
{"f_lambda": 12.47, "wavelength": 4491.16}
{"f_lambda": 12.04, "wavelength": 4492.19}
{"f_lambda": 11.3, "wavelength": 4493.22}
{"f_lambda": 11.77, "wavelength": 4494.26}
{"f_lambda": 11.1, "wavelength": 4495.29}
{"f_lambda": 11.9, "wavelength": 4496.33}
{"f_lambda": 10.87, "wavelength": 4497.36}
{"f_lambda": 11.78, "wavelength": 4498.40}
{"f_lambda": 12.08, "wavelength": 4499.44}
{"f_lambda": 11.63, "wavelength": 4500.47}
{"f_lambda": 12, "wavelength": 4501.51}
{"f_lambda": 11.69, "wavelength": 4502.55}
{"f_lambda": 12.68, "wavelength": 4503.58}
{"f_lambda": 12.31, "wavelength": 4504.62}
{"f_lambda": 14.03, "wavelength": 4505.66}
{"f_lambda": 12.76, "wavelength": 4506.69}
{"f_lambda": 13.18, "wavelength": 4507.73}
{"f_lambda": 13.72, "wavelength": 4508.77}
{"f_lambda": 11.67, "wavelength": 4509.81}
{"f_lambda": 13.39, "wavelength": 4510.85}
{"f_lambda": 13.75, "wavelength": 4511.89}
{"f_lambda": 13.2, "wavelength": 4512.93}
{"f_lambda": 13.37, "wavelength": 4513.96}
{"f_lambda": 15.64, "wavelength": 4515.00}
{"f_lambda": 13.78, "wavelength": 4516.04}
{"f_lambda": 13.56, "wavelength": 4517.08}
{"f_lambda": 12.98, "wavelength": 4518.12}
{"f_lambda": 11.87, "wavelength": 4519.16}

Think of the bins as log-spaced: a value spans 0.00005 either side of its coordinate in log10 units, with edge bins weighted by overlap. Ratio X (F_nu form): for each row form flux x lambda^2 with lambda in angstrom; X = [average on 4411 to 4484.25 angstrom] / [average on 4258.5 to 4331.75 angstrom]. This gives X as 1.45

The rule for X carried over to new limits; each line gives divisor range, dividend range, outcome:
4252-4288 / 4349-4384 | 1.21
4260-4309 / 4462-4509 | 1.65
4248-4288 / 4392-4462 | 1.33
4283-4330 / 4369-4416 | 1.26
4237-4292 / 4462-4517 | 1.57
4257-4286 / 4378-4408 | 1.18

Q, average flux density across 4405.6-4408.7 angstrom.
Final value 8.91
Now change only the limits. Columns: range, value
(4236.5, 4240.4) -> 8.84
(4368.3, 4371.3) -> 10.9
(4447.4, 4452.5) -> 12.2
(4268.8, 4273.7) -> 7.9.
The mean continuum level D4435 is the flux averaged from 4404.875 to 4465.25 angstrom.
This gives 10.8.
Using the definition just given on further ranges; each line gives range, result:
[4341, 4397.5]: 10.1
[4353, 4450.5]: 10.5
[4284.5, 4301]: 7.79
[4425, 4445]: 11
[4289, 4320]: 7.7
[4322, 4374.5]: 10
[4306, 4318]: 8.22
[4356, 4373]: 10.6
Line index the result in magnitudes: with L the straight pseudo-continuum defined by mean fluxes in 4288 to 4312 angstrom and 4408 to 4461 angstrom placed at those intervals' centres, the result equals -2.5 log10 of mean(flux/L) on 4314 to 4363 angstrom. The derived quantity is -0.191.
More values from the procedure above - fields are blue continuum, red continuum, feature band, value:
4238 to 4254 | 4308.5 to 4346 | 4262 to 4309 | 0.14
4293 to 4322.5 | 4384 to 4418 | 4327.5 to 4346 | -0.15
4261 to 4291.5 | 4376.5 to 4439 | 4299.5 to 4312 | 0.33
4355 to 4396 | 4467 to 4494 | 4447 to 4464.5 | 0.10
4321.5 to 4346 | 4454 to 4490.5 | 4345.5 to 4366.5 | -0.03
